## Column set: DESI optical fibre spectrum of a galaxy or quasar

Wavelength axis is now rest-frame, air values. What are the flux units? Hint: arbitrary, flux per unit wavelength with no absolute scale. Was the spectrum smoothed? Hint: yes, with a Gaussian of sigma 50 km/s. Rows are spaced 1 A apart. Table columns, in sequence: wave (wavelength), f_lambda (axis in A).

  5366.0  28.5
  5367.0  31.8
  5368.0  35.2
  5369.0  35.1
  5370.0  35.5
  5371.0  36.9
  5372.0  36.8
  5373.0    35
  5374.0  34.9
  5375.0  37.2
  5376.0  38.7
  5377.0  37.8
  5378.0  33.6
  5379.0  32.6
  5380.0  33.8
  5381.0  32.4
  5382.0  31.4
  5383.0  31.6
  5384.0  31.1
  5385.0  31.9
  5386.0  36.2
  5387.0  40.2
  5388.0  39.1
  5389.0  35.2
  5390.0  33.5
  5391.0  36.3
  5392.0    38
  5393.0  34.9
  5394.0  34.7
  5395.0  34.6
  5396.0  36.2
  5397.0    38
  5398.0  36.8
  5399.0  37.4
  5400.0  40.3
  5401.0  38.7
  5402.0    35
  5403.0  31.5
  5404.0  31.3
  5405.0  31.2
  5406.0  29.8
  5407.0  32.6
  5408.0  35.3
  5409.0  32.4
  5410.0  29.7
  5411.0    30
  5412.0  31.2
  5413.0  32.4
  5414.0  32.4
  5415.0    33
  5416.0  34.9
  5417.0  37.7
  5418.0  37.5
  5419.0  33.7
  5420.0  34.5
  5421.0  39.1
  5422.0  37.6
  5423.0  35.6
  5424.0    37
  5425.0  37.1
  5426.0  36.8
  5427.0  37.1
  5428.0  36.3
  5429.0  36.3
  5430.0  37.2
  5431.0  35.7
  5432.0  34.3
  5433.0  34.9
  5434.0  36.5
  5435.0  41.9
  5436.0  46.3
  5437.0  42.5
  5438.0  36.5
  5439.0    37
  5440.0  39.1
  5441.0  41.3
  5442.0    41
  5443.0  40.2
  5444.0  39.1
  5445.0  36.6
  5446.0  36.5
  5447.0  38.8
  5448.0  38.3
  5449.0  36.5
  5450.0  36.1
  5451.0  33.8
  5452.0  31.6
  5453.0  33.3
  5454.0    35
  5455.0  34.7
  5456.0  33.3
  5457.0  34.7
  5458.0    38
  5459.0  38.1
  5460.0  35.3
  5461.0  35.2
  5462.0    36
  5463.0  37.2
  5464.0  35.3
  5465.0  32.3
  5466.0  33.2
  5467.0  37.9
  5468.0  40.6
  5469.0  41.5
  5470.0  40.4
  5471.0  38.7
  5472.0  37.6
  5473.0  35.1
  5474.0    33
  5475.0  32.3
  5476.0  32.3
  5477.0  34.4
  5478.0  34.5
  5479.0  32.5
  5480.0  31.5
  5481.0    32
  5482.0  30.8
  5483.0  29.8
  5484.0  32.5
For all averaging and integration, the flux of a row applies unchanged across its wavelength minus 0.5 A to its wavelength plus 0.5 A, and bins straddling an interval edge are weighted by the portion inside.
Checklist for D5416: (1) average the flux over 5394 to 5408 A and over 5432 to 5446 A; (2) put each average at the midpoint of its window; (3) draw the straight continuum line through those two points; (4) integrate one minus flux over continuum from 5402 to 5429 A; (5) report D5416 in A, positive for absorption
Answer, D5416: 1.7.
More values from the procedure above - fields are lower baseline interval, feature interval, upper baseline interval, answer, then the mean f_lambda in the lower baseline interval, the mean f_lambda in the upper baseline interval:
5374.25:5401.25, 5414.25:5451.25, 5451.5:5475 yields -1.7 A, 35.6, 35.9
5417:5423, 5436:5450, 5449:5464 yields -1.3 A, 36.5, 35.2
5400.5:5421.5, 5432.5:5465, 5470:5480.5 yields -2.9 A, 33.5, 34.5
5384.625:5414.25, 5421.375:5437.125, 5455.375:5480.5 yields -1.1 A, 34.6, 35.6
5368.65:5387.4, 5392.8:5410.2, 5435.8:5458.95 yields 0.5 A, 34.8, 37.3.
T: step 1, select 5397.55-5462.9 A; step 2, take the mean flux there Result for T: 36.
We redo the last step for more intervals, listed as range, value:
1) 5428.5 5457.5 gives 37.2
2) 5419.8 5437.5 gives 37.6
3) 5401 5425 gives 33.9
